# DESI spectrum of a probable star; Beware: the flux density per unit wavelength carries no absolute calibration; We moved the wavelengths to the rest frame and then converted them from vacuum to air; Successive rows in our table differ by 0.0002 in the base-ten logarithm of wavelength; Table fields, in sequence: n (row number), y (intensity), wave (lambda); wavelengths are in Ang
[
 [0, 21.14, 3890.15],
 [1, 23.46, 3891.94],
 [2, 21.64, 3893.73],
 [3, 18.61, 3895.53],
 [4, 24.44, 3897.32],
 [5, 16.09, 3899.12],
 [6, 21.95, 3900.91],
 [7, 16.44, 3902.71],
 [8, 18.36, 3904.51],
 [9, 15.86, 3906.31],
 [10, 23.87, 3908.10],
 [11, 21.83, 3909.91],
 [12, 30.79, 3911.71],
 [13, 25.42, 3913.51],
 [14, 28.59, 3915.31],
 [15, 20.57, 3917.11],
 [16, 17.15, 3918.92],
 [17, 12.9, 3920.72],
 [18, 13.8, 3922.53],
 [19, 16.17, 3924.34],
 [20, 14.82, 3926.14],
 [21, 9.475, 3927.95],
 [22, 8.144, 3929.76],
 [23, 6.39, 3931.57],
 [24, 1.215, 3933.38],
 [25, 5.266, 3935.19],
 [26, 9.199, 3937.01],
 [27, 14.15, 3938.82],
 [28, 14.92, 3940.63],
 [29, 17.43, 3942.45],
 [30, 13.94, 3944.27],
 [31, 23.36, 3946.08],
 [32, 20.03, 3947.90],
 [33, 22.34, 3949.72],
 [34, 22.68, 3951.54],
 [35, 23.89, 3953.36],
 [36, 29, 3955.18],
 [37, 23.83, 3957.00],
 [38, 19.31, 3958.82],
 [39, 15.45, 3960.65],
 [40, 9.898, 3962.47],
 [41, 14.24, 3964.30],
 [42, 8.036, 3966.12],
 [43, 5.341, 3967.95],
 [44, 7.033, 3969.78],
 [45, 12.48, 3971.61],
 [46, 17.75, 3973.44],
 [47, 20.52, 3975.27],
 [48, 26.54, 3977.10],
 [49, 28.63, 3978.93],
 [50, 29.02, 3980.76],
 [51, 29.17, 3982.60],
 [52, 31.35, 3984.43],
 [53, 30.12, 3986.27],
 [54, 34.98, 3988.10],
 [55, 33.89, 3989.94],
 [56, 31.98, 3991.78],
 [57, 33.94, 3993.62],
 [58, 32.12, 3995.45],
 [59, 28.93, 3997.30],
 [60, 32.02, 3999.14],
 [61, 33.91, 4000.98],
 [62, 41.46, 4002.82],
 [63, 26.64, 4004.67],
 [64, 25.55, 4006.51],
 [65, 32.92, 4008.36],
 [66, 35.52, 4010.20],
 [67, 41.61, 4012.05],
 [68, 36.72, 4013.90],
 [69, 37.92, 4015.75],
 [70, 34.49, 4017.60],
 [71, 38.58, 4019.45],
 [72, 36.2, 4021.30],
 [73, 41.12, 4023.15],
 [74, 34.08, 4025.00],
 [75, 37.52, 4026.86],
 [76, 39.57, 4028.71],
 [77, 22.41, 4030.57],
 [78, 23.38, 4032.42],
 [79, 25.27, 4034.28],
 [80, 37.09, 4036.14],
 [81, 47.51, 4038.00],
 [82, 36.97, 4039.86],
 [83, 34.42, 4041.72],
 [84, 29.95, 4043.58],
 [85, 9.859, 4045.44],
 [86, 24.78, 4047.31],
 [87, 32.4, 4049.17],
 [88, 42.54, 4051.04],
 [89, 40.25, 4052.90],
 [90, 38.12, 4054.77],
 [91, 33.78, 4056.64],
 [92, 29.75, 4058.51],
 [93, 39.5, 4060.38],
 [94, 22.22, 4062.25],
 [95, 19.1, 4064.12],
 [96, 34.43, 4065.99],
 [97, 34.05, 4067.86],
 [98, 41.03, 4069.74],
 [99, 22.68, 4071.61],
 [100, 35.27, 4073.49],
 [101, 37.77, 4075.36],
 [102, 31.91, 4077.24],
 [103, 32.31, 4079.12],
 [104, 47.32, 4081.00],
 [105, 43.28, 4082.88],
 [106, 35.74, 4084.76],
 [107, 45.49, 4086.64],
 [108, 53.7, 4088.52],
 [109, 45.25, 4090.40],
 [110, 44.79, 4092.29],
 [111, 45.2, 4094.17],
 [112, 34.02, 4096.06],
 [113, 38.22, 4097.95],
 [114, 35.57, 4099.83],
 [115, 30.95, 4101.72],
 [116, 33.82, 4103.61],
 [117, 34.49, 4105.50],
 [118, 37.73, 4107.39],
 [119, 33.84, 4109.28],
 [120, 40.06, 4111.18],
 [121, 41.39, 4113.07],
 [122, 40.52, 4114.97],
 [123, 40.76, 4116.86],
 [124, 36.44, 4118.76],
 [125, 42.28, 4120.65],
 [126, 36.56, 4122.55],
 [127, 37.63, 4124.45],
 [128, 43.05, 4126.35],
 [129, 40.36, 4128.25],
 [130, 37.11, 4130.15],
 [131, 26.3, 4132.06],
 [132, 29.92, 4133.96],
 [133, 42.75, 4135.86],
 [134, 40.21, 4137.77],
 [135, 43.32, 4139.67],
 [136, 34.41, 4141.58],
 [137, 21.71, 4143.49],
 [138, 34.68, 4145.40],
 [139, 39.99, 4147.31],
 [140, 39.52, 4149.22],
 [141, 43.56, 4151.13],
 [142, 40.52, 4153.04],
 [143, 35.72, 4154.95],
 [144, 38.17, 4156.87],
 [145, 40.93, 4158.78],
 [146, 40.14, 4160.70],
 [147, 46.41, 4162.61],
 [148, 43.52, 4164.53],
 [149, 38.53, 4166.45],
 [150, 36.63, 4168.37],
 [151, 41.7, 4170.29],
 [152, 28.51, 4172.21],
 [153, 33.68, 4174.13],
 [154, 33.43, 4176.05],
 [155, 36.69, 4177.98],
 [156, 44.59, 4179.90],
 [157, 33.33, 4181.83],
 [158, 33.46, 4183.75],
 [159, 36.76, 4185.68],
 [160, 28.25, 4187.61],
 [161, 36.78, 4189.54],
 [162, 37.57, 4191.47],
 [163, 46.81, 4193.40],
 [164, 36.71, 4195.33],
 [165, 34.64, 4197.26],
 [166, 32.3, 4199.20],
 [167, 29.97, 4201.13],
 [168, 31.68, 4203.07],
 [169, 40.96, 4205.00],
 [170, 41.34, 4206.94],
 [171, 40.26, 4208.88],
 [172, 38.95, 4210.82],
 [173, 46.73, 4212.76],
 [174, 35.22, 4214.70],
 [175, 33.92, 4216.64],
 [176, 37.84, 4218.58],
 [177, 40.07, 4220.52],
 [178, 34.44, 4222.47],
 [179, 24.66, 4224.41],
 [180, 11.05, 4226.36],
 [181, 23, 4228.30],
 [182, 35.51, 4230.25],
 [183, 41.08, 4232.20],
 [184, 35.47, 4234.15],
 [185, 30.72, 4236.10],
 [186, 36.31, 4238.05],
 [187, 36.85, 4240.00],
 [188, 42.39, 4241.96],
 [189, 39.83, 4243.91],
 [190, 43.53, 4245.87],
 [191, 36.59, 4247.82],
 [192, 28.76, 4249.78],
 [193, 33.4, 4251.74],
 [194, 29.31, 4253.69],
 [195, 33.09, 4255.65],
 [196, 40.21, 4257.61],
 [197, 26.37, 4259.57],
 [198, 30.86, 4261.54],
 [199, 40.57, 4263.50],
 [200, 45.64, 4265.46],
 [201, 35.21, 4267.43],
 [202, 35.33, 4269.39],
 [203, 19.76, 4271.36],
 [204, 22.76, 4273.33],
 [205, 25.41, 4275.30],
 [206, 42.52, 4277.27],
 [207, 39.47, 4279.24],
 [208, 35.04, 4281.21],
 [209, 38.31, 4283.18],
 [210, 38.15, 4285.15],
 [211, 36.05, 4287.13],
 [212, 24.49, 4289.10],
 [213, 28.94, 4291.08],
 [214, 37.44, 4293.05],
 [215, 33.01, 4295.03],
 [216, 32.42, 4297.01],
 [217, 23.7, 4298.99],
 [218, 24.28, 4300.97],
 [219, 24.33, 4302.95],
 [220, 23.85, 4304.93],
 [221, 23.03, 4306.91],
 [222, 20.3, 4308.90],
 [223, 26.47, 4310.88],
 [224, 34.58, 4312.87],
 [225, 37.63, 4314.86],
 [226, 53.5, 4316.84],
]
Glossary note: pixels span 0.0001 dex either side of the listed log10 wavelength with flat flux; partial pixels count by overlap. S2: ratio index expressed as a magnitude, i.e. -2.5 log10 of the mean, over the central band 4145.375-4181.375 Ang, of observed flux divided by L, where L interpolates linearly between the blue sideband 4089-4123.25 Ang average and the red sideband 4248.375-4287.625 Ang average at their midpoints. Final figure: -0.05 mag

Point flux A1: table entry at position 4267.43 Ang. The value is 35.21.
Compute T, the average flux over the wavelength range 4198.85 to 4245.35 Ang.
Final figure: 35.1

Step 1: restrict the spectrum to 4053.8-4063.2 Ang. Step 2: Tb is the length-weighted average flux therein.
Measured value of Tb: 32.7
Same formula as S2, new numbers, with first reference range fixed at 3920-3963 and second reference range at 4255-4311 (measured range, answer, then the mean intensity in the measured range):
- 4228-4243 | -0.22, 35.7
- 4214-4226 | -0.17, 33.2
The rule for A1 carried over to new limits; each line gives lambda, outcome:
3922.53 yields 13.8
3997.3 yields 28.93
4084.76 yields 35.74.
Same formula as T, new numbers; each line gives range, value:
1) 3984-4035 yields 33.4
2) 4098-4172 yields 37.8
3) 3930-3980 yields 16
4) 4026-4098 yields 35.1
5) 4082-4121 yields 39.7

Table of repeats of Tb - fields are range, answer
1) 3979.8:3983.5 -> 29.1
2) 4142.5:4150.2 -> 34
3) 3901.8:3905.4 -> 17.4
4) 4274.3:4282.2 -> 35.6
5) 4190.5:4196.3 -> 40.4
